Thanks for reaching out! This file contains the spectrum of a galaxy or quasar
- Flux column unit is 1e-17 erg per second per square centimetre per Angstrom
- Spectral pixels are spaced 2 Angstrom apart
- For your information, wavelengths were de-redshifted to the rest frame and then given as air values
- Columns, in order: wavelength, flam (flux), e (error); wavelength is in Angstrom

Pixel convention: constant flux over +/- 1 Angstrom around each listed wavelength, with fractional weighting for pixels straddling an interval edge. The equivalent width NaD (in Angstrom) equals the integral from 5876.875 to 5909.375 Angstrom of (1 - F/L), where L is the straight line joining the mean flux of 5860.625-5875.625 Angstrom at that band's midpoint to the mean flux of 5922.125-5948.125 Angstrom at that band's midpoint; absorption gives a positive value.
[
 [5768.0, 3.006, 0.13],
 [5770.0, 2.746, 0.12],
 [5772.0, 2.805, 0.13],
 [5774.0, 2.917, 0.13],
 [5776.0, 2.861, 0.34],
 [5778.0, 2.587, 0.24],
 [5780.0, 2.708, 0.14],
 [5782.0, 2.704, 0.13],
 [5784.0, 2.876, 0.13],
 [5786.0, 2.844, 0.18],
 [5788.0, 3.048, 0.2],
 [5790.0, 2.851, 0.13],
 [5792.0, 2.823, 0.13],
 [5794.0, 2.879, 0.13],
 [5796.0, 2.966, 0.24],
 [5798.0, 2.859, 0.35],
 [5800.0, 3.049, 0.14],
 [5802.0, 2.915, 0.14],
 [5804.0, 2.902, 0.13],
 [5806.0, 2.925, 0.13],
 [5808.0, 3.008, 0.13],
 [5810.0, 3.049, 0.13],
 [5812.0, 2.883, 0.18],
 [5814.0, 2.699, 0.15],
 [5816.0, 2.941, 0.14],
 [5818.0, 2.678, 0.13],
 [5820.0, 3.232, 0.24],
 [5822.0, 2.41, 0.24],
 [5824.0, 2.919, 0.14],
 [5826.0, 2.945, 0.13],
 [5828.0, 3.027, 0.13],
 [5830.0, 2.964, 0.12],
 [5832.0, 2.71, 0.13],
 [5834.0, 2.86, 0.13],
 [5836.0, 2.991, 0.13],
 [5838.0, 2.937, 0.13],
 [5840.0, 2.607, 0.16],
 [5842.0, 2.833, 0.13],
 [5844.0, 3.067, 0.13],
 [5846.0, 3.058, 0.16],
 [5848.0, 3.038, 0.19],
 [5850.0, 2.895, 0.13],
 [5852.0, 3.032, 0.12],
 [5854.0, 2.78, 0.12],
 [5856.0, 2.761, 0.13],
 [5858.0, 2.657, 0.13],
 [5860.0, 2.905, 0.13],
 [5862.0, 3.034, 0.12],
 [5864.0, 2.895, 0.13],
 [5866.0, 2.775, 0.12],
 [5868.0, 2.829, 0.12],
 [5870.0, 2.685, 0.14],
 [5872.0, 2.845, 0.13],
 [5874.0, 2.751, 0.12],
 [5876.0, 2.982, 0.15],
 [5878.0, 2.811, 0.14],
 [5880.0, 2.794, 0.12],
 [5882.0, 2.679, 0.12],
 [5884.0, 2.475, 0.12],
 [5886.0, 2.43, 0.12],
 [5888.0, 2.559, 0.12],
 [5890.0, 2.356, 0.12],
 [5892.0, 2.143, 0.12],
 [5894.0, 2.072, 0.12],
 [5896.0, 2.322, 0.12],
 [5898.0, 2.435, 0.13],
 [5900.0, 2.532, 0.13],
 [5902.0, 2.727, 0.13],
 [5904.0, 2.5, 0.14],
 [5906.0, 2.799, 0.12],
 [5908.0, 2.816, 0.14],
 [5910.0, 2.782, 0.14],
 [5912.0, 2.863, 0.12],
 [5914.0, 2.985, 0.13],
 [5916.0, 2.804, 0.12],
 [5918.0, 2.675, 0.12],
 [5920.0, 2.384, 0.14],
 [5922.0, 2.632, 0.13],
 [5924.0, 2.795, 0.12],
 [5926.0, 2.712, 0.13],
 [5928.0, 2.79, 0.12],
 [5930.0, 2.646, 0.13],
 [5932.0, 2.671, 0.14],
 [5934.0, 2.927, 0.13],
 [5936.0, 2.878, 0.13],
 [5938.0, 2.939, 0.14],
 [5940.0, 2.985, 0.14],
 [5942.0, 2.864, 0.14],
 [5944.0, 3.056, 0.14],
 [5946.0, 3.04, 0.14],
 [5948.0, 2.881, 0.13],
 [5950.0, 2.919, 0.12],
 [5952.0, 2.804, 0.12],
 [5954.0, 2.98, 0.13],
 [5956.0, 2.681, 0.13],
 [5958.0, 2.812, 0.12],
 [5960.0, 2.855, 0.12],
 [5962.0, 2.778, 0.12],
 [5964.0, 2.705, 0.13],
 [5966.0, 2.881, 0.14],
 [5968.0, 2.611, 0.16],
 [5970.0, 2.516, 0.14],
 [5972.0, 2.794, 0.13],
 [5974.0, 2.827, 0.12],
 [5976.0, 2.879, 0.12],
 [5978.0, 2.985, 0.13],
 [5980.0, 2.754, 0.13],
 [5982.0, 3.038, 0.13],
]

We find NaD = 3.6 Angstrom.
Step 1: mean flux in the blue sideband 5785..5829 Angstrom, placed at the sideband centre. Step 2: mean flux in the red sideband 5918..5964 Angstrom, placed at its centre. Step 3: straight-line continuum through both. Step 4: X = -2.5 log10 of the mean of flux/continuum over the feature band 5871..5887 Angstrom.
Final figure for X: 0.052 mag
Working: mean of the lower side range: 2.9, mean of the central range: 2.72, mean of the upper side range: 2.81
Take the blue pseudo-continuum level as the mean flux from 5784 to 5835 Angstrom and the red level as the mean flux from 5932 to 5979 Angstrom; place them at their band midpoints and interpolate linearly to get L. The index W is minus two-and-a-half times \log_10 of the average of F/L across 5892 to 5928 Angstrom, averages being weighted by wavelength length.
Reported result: 0.09 mag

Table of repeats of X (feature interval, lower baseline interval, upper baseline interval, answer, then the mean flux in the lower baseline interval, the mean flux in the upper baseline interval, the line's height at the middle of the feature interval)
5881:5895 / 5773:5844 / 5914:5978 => 0.19 mag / 2.87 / 2.8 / 2.83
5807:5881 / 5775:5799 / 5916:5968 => -0.02 mag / 2.83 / 2.81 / 2.82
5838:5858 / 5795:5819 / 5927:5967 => 0.00 mag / 2.91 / 2.85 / 2.89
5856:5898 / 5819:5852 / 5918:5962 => 0.09 mag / 2.91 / 2.82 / 2.87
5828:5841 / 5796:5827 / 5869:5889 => -0.01 mag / 2.9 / 2.7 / 2.83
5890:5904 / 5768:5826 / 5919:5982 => 0.19 mag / 2.86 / 2.81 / 2.83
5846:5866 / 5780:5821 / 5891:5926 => -0.05 mag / 2.9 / 2.61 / 2.75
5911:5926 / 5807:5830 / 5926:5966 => 0.05 mag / 2.89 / 2.85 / 2.86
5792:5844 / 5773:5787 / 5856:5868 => -0.03 mag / 2.79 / 2.84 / 2.81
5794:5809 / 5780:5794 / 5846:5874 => -0.03 mag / 2.85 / 2.86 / 2.85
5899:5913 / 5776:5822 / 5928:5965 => 0.06 mag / 2.87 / 2.85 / 2.86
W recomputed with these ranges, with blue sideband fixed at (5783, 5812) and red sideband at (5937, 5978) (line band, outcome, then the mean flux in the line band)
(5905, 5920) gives 0.03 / 2.79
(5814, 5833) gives 0.02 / 2.86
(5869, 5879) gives 0.03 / 2.81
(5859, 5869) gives 0.00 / 2.89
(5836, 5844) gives 0.02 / 2.85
